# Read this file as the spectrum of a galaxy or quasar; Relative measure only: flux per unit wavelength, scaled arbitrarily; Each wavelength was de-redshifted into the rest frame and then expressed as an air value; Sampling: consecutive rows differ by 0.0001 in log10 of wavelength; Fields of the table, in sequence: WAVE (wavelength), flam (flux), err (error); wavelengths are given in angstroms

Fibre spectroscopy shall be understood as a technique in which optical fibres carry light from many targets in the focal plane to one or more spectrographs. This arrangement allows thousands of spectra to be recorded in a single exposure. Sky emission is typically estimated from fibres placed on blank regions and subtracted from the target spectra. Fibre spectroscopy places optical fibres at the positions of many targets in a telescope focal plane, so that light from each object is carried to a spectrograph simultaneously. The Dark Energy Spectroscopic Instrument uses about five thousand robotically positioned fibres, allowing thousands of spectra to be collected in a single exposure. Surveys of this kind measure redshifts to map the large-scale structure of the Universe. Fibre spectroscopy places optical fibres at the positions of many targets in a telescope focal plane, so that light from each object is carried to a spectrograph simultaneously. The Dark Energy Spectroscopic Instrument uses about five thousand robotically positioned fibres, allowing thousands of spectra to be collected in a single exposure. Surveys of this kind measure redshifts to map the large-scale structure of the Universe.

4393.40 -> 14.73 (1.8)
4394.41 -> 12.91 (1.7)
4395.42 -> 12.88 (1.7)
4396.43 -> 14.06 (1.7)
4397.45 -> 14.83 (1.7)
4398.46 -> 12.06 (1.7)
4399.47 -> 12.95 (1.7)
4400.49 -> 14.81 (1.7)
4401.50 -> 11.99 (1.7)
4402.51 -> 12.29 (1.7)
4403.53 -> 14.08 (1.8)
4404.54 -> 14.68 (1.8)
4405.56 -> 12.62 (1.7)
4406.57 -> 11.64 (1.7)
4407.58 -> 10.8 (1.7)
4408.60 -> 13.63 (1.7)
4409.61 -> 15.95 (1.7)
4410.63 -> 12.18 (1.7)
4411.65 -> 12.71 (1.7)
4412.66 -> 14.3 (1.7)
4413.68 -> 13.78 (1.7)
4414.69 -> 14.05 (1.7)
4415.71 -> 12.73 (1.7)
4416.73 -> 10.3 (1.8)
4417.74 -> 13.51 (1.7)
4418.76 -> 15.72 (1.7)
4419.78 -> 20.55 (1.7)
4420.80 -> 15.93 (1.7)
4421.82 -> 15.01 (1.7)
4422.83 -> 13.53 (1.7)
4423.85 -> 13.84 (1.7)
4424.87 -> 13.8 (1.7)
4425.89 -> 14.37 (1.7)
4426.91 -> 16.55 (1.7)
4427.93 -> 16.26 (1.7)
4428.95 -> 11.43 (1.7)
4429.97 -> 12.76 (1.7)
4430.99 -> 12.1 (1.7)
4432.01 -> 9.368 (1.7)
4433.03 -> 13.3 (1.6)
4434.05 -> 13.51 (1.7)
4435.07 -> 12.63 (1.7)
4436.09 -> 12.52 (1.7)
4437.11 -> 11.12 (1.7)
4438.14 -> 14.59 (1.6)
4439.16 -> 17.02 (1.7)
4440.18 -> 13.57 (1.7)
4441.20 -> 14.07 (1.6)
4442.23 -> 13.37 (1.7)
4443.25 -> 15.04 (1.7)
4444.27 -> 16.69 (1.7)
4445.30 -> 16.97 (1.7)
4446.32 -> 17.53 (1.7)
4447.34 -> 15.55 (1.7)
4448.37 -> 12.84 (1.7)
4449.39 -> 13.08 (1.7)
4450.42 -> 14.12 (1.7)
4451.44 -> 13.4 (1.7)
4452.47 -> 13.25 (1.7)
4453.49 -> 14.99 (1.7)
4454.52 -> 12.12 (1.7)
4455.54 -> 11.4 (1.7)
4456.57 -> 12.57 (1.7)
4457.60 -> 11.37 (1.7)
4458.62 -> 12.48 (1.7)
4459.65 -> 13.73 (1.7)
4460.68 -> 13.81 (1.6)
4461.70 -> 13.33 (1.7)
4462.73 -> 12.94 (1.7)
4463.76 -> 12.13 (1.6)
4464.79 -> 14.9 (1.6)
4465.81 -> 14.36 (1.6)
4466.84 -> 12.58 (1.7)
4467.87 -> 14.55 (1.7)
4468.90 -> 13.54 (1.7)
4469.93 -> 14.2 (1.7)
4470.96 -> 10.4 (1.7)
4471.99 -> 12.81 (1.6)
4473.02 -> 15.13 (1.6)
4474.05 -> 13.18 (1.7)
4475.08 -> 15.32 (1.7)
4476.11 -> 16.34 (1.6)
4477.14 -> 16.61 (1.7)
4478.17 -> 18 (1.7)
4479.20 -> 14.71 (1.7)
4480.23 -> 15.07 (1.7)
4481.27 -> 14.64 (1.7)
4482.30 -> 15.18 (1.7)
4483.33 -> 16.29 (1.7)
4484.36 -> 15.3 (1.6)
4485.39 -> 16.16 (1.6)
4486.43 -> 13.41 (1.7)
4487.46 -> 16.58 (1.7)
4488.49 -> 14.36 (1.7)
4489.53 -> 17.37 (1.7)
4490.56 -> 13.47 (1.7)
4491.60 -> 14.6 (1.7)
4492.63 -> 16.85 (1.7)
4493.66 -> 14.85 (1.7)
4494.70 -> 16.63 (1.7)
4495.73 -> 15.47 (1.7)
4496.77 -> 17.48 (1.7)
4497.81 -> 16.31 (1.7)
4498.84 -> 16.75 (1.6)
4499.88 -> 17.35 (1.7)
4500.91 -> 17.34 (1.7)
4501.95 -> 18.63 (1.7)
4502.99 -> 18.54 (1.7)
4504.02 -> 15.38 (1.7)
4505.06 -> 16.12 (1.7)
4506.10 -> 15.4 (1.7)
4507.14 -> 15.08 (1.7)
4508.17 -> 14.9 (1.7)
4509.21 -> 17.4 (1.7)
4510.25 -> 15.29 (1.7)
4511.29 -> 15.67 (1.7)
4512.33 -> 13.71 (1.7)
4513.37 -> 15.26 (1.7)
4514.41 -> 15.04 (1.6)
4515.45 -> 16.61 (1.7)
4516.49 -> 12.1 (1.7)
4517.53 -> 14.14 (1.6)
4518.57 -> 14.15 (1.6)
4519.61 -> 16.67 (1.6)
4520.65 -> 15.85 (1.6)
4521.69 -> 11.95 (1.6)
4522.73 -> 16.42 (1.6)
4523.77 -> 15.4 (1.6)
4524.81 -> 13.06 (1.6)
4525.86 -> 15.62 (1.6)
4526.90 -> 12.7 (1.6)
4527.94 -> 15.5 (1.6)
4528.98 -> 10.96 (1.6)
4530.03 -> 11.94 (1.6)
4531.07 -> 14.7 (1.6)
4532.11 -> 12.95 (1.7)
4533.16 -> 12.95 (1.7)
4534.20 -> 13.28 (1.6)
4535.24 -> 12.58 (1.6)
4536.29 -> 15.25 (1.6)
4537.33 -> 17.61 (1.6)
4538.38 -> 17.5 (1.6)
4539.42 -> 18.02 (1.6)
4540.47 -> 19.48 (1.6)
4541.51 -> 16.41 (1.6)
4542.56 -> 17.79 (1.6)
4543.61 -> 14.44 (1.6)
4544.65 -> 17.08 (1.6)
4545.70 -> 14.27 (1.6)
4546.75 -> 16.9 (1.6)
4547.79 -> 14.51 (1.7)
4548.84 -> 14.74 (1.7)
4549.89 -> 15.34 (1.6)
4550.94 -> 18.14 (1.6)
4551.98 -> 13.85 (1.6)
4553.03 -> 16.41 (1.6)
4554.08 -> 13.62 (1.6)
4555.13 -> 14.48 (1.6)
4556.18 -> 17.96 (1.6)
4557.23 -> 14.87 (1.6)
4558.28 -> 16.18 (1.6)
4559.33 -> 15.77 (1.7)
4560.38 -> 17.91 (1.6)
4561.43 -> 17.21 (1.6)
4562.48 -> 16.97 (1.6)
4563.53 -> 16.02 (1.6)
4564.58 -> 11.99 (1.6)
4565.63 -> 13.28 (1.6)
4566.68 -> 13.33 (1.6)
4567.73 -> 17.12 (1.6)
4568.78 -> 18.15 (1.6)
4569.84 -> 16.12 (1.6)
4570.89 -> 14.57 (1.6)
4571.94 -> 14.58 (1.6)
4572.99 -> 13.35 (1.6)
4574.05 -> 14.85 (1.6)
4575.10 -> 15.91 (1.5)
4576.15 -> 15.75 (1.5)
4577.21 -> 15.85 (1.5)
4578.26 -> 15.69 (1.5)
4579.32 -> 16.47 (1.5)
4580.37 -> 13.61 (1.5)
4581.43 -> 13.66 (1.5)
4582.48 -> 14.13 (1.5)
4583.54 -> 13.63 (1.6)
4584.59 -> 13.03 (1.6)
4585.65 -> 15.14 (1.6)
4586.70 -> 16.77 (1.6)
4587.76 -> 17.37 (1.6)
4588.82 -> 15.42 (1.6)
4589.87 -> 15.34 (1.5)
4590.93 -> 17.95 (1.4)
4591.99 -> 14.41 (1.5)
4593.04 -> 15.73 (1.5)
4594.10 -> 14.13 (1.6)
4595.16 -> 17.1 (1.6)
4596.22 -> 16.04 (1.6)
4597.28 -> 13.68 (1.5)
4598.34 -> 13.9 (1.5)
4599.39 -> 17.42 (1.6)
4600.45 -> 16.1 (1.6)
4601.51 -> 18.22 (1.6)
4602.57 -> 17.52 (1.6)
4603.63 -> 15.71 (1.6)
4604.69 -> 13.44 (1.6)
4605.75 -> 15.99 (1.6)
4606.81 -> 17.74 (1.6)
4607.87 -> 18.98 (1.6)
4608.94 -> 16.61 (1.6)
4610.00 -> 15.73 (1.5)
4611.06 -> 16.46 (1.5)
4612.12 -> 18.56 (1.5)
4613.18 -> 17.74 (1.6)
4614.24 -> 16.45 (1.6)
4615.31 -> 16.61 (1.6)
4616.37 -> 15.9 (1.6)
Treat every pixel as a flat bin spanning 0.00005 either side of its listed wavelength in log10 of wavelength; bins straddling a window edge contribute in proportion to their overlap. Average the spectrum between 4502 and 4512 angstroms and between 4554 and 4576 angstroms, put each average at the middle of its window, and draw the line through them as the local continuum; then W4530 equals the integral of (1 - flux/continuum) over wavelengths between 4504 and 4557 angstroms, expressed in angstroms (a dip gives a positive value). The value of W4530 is 2.25 angstroms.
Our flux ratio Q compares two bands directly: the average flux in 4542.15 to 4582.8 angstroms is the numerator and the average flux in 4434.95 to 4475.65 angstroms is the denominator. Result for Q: 1.1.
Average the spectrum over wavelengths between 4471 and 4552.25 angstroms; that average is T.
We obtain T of 15.4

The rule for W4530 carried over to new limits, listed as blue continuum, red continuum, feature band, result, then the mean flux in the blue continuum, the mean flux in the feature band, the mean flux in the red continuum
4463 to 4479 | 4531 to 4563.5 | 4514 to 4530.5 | 1.1 angstroms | 14.3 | 14.3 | 15.8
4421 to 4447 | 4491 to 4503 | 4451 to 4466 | 2.0 angstroms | 14.1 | 13.1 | 16.6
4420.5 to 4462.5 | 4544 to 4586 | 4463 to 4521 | -3.5 angstroms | 13.8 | 15.3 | 15.3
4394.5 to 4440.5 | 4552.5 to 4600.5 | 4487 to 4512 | -2.8 angstroms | 13.6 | 16.1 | 15.4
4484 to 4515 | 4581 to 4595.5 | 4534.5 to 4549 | -0.5 angstroms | 15.9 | 16.2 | 15.3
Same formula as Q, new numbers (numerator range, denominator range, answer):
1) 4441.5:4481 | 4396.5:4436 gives 1.04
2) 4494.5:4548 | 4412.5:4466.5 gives 1.11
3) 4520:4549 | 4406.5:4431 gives 1.07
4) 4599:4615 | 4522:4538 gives 1.20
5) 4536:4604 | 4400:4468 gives 1.15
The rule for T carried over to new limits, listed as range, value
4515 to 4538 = 14.2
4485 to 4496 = 15.4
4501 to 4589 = 15.3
